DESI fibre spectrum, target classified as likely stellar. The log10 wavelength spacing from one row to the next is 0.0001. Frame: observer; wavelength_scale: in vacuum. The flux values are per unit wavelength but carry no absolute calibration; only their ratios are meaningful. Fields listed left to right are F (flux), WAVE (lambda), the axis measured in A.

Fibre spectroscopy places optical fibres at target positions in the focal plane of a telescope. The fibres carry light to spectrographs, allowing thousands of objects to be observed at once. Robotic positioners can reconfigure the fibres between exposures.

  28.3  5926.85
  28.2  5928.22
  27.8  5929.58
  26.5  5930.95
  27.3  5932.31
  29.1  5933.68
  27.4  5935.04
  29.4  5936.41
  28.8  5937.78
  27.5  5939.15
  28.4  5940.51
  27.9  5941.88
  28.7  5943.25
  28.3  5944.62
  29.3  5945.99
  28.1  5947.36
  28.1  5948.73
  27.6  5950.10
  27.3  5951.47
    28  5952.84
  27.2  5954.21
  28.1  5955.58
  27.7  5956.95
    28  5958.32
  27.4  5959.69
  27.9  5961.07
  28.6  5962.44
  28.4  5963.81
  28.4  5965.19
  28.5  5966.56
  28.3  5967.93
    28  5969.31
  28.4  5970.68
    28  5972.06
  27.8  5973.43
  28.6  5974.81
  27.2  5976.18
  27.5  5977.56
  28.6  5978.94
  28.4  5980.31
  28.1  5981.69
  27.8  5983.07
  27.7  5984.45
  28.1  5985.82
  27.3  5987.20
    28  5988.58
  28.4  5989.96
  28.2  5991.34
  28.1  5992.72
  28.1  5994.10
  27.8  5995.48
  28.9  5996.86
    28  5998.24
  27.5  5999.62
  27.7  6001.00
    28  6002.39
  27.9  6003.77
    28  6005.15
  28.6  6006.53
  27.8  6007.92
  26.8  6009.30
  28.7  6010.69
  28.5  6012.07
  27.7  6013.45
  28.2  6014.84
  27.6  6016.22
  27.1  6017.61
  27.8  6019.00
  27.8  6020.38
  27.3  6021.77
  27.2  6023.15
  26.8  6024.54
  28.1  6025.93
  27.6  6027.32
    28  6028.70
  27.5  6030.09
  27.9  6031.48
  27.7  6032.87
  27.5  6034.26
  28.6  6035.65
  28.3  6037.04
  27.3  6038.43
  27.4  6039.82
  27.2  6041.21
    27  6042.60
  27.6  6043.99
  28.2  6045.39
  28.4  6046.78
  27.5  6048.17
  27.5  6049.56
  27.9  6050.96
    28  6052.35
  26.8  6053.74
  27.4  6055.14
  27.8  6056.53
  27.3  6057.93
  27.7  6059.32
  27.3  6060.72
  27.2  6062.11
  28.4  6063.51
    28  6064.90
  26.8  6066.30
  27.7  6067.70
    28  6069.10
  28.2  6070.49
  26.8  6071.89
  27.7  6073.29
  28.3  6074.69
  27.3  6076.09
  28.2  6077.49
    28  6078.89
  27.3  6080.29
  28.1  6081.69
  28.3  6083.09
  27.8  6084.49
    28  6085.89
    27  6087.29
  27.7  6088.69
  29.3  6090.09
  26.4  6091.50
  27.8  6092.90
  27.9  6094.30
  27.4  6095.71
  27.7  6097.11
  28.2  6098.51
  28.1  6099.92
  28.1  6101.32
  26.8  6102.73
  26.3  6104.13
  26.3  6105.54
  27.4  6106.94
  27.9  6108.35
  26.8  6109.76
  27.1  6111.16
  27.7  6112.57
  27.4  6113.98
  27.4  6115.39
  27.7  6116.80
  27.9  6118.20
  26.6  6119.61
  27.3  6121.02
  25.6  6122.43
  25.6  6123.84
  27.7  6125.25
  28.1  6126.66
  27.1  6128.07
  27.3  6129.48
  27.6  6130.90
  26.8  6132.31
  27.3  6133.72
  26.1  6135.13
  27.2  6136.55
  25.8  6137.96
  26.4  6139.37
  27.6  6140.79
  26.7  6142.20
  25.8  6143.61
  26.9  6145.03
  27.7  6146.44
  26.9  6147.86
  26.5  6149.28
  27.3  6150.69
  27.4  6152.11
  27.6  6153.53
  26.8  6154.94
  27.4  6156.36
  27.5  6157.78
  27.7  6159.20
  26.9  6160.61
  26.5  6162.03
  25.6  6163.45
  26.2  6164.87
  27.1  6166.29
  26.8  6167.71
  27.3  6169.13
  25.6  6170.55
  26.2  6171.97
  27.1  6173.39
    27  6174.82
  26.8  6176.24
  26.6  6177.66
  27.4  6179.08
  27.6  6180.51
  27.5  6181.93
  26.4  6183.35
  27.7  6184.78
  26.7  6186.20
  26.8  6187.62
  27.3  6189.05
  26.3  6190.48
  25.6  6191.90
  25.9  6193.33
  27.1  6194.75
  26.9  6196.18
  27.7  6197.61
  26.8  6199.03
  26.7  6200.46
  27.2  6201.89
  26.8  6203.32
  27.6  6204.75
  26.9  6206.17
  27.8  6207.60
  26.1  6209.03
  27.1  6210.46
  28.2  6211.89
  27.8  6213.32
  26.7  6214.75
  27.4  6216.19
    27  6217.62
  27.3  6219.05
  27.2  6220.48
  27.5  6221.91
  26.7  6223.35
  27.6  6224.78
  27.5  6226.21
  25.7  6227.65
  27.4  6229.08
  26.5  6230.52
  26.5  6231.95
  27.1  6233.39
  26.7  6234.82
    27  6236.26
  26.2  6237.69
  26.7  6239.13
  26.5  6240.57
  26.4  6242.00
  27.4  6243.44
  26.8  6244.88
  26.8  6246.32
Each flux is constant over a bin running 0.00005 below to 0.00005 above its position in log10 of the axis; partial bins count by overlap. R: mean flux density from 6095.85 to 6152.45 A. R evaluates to 27.1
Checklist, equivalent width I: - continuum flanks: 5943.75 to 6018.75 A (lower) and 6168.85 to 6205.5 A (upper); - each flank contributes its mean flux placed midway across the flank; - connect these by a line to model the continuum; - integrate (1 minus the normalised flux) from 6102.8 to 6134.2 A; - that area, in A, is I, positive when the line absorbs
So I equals 0.14 A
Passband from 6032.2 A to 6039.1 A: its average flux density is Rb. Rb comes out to 27.9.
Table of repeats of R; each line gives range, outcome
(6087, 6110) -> 27.5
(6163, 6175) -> 26.5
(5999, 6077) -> 27.7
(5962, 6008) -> 28.1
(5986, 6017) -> 28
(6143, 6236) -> 27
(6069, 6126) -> 27.5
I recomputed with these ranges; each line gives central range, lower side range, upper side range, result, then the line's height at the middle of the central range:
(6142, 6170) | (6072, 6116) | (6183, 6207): 0.2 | 27.1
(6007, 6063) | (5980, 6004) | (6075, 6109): 0.4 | 27.8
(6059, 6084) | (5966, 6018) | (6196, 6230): 0.0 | 27.7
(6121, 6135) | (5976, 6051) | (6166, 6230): 0.2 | 27.3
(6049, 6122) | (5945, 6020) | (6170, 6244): -0.2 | 27.5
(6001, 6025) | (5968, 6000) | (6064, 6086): 0.2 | 28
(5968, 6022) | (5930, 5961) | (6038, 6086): -0.2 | 27.9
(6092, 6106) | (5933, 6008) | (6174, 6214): 0.0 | 27.5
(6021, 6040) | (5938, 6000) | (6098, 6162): 0.0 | 27.7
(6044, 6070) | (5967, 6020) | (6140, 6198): -0.1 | 27.6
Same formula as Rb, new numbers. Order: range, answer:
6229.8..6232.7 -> 26.5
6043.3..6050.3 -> 27.8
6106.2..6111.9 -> 27.3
